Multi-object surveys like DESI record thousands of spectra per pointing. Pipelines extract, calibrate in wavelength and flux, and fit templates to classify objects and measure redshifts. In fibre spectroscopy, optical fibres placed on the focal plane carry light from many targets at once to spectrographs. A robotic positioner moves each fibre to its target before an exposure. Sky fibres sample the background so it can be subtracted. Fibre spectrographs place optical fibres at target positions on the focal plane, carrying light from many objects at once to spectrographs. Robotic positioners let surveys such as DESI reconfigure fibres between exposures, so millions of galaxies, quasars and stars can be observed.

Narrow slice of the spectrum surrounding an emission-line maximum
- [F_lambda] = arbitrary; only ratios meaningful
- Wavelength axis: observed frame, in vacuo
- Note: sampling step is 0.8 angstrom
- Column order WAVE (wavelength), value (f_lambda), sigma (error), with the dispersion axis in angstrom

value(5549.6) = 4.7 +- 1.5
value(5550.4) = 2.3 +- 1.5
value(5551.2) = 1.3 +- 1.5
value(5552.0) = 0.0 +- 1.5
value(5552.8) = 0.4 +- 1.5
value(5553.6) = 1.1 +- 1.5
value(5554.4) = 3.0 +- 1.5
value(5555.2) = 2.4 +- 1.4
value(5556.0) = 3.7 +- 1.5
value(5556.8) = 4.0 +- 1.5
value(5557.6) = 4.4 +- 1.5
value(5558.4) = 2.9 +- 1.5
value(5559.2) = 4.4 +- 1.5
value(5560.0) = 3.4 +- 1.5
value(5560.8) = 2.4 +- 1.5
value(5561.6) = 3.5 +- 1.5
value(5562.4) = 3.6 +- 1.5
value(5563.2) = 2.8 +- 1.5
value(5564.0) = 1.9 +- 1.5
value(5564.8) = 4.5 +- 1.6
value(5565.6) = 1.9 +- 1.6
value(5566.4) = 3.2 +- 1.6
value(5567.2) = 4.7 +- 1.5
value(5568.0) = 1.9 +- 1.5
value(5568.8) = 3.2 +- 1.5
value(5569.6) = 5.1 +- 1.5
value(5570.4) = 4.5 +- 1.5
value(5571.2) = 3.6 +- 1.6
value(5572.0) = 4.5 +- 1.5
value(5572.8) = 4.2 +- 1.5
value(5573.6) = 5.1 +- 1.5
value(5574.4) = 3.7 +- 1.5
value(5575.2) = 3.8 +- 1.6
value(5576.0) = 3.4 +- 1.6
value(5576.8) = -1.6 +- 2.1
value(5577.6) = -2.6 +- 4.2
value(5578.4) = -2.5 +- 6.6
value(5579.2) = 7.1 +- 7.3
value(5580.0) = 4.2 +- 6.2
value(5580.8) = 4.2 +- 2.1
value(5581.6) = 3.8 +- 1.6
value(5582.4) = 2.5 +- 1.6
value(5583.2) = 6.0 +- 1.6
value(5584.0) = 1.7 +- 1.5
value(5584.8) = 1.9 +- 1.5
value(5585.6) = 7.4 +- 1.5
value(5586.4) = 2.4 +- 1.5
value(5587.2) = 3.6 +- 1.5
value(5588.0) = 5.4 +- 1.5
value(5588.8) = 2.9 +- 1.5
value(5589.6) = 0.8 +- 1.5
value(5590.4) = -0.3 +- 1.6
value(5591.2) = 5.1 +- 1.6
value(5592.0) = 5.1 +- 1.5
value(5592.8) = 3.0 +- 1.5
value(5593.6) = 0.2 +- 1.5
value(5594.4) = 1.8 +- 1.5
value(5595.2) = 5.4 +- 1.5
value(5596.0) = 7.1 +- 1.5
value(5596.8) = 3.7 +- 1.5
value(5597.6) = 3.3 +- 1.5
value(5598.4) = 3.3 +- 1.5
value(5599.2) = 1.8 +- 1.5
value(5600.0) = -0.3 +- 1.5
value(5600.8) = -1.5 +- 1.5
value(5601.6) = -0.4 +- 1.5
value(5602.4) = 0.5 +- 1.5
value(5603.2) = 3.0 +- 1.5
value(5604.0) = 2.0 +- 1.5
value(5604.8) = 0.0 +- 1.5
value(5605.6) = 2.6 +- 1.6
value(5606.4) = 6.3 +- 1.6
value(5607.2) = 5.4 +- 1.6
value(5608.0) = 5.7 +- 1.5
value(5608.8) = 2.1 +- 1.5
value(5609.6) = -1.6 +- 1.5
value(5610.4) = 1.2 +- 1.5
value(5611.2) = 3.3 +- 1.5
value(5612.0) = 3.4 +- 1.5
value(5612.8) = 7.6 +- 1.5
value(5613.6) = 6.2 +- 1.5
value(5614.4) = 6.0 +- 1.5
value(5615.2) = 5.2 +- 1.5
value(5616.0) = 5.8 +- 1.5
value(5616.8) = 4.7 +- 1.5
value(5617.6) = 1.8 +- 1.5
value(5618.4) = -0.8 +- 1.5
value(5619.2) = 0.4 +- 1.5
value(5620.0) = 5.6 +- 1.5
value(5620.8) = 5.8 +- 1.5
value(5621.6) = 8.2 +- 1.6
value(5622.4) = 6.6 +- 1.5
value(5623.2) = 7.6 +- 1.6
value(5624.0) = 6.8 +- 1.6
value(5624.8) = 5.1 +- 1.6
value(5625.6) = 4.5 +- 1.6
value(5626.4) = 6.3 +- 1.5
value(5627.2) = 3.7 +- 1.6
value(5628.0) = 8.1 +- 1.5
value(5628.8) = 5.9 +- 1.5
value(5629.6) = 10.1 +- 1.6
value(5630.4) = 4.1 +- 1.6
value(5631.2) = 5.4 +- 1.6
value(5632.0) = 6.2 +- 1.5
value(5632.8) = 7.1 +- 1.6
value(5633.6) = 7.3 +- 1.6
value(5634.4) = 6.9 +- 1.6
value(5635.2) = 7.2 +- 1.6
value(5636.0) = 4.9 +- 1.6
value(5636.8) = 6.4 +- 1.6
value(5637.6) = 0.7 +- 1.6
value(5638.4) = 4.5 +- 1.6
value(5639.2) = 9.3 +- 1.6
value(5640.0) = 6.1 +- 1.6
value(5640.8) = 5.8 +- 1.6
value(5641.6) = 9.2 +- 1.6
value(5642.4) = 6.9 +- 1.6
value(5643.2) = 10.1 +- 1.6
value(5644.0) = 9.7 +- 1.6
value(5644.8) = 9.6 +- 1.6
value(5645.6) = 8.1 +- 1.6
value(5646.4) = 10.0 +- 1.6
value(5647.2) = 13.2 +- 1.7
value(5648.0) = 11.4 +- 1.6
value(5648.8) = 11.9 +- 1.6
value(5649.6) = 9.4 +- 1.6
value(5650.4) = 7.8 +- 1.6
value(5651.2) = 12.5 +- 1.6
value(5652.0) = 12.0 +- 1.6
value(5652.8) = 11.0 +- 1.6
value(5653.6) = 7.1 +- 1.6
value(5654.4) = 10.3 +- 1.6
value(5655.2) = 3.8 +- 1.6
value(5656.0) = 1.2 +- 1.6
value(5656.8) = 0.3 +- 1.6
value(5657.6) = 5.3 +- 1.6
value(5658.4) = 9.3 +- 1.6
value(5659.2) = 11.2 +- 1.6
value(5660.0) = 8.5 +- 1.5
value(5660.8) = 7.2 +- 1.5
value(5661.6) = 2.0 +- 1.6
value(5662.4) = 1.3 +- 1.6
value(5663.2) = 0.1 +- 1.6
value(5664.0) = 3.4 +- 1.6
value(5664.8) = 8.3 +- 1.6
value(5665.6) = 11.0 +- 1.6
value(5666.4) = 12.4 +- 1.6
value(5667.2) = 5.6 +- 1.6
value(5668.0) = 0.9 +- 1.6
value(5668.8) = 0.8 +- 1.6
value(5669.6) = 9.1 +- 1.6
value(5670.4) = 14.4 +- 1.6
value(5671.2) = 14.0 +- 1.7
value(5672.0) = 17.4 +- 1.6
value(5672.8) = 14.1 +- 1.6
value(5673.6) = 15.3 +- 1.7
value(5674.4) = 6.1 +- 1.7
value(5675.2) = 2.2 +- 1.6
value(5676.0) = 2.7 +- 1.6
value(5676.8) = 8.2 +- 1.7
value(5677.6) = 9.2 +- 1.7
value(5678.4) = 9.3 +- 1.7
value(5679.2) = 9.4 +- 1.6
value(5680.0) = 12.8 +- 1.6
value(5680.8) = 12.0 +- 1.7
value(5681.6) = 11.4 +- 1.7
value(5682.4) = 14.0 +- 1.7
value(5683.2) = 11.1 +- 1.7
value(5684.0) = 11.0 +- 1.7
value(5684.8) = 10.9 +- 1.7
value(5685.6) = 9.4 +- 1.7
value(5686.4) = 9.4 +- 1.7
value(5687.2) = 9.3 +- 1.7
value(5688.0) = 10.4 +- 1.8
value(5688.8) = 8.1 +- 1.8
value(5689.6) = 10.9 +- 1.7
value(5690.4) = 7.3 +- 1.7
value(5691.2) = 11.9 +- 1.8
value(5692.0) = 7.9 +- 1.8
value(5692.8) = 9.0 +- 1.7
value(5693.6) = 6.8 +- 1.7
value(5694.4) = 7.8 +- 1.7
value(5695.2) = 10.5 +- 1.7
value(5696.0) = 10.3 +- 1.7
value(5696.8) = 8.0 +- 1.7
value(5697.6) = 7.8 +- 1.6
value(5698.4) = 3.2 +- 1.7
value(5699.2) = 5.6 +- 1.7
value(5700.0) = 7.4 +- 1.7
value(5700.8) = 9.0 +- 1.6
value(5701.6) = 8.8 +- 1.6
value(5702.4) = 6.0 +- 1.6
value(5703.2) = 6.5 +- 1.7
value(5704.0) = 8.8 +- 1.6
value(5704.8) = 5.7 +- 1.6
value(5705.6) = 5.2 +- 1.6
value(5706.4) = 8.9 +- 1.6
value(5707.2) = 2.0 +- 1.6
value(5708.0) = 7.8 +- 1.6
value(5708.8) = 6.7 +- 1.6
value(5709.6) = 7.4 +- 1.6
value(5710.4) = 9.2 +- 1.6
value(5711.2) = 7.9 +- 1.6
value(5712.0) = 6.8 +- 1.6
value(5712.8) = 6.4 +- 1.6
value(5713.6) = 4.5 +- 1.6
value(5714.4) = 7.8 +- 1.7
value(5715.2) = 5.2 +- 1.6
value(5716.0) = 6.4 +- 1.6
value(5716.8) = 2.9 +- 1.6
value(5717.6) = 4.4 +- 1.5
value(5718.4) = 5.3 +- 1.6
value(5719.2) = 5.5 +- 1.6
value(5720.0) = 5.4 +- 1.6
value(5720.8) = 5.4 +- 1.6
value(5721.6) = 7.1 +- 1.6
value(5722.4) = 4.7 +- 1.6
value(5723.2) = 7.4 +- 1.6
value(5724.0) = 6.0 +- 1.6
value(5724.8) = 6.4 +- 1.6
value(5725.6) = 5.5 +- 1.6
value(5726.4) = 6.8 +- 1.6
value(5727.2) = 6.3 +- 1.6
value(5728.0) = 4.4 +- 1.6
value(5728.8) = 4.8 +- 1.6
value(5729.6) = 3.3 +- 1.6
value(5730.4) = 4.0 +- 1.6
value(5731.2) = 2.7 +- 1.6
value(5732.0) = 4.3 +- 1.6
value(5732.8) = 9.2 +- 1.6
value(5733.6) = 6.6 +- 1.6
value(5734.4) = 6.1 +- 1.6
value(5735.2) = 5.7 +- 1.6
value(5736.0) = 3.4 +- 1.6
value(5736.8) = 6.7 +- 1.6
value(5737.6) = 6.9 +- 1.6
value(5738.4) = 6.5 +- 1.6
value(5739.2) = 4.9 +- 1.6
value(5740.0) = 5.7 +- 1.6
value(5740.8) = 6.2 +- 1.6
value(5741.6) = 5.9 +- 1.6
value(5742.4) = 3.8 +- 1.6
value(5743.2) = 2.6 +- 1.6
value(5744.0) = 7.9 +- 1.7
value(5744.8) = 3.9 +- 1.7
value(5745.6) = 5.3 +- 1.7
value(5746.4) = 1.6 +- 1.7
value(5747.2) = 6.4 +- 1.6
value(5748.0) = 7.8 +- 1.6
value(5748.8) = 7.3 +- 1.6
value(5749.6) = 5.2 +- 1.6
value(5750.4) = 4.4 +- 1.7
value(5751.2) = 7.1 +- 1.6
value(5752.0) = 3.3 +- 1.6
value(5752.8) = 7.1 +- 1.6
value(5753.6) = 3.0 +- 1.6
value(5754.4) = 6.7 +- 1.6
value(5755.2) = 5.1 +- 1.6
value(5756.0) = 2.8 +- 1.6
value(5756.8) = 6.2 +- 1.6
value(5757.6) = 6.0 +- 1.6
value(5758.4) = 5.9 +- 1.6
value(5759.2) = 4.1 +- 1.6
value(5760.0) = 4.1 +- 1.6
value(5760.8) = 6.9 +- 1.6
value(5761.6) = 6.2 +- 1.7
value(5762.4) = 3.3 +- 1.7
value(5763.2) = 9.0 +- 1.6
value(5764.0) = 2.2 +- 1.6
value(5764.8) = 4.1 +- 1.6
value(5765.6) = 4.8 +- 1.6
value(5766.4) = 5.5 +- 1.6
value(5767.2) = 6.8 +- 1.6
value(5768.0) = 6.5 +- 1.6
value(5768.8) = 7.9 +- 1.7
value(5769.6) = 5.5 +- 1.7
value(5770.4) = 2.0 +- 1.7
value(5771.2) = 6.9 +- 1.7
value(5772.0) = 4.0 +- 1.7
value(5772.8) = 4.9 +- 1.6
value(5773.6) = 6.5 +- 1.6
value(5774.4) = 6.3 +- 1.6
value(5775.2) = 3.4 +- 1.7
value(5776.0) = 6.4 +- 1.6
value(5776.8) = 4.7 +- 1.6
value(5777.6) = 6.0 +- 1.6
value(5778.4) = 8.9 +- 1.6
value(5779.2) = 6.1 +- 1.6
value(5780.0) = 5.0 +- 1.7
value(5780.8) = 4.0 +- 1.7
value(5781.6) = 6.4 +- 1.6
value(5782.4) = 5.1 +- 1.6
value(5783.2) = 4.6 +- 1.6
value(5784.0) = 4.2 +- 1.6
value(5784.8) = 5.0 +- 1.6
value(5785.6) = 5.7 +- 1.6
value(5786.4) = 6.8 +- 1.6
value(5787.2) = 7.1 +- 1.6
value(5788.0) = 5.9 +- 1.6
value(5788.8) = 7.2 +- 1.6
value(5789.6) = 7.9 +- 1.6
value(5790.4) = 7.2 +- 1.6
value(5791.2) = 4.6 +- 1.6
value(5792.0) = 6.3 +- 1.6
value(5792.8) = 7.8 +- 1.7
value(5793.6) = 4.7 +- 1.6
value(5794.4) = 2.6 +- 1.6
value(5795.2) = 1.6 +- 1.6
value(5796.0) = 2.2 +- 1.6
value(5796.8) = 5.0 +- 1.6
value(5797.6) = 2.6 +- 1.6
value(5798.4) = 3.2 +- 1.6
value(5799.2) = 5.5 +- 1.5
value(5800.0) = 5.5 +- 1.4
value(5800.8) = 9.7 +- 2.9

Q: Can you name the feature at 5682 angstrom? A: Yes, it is Lyman alpha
